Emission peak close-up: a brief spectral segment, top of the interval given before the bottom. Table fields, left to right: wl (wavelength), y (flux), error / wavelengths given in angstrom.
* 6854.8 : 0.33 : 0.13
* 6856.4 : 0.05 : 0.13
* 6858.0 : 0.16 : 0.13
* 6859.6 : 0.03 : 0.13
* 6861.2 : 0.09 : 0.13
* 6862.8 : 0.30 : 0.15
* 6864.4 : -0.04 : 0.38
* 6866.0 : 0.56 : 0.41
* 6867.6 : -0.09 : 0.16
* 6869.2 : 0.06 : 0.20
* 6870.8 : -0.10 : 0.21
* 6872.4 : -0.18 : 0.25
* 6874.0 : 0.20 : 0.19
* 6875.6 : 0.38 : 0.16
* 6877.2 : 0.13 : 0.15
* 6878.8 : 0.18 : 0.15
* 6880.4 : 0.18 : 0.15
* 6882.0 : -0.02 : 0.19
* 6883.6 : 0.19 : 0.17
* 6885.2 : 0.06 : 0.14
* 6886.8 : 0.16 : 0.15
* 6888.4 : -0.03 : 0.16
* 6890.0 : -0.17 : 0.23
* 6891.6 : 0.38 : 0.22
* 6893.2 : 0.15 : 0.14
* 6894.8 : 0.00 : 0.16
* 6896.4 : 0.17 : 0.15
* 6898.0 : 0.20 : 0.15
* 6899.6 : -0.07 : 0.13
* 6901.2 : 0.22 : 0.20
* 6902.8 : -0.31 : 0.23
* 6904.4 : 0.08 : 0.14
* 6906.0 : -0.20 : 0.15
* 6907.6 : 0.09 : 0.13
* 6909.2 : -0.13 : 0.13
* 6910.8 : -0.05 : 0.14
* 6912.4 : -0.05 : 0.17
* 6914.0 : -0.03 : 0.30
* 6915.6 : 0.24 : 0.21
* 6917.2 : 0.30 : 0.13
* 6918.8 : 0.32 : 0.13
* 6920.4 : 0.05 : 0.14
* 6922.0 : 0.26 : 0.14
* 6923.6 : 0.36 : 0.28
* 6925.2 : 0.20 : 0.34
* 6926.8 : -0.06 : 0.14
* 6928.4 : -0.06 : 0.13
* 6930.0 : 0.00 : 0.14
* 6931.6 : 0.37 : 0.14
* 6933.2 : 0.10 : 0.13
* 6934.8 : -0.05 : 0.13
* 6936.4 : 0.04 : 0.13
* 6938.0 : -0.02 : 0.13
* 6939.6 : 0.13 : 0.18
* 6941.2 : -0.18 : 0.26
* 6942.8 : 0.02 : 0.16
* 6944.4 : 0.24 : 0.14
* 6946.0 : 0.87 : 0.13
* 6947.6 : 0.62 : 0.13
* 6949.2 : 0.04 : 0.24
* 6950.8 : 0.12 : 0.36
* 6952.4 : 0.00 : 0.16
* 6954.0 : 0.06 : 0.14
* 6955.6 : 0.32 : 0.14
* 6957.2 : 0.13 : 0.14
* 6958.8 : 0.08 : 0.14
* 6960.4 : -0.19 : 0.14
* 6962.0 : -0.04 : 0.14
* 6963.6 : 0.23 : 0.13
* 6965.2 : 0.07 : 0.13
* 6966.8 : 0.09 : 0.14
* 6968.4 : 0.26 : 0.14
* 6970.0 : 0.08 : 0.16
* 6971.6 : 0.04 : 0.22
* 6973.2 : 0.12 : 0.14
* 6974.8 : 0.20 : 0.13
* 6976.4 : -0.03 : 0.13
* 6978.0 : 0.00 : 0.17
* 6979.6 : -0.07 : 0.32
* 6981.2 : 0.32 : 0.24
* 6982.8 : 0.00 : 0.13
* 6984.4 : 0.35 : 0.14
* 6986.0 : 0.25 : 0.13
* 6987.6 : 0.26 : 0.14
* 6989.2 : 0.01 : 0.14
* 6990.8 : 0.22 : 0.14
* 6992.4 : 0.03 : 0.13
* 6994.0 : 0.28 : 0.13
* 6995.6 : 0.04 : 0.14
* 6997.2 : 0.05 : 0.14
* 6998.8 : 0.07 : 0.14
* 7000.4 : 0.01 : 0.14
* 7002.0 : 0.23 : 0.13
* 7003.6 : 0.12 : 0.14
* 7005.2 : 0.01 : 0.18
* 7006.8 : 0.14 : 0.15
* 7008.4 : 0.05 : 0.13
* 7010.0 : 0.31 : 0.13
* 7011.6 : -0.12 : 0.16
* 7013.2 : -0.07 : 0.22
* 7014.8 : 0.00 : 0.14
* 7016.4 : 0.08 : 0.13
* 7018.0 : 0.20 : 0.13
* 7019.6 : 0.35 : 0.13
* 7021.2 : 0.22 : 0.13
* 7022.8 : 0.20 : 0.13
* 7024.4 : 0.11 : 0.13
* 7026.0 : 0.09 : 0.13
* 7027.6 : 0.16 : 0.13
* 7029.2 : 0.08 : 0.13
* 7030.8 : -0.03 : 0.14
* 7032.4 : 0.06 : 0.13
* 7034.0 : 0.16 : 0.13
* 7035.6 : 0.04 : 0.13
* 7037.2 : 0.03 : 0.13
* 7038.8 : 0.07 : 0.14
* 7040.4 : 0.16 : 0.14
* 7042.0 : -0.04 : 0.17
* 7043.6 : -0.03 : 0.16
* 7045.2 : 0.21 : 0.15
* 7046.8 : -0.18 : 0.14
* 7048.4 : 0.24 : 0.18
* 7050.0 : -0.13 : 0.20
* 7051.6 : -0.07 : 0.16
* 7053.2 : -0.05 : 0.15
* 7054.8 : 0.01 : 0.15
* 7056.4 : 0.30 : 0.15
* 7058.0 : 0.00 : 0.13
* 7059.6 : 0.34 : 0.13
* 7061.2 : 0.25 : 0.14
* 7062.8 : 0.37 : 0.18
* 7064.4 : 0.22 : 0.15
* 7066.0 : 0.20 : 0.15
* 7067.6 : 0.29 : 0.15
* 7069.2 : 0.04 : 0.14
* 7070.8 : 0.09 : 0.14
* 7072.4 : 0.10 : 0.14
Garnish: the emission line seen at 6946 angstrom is H-beta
